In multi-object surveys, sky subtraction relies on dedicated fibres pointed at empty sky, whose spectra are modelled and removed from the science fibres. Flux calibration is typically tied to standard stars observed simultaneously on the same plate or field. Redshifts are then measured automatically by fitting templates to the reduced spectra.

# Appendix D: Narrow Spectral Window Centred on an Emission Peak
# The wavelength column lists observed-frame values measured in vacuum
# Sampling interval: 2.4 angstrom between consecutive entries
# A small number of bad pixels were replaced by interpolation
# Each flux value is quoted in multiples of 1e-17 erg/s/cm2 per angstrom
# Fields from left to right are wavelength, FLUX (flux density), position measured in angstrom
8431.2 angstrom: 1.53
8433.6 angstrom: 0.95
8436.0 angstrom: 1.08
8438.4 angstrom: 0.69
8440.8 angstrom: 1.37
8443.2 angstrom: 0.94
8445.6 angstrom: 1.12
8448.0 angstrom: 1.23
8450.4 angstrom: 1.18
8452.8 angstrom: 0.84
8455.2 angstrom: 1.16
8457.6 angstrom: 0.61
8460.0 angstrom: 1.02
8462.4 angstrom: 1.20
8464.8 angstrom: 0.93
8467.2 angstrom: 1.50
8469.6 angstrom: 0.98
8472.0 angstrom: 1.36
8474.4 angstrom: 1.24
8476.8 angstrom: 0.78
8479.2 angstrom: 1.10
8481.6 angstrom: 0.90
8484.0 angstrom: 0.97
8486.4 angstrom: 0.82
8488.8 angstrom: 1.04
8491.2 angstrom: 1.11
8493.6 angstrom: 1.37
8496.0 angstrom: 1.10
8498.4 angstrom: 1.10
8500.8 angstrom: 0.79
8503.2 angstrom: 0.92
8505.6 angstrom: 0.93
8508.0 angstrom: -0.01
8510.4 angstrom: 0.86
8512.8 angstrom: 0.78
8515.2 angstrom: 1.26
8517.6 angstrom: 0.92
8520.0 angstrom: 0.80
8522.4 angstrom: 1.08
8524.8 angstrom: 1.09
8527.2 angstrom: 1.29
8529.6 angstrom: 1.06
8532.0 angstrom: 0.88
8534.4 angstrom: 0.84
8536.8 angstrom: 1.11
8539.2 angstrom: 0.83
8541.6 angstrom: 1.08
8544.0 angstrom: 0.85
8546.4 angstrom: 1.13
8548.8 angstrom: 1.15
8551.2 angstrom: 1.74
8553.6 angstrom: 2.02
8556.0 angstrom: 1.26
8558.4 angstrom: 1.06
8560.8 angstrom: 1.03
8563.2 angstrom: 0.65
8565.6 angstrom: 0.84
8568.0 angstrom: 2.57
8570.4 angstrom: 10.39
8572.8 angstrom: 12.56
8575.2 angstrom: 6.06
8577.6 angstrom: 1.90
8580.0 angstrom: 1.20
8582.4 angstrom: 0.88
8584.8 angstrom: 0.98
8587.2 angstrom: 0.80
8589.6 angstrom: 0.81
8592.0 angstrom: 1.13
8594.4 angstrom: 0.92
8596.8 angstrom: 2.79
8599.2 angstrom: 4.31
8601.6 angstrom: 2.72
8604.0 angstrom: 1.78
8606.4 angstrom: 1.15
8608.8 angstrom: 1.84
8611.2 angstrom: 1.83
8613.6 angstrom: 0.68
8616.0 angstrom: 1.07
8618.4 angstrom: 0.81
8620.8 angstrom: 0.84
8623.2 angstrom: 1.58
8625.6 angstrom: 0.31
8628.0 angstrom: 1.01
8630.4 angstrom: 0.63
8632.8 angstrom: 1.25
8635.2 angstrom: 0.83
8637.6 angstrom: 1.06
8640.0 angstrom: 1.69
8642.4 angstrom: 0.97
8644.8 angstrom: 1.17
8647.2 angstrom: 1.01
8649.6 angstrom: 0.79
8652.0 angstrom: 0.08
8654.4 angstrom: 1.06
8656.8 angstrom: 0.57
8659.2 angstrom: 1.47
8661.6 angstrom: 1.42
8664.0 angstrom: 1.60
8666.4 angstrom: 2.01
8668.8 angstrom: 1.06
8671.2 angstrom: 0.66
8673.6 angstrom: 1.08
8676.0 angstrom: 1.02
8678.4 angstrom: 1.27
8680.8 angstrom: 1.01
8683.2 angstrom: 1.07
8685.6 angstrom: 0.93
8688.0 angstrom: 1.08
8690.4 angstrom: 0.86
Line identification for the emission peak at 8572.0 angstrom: H-alpha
